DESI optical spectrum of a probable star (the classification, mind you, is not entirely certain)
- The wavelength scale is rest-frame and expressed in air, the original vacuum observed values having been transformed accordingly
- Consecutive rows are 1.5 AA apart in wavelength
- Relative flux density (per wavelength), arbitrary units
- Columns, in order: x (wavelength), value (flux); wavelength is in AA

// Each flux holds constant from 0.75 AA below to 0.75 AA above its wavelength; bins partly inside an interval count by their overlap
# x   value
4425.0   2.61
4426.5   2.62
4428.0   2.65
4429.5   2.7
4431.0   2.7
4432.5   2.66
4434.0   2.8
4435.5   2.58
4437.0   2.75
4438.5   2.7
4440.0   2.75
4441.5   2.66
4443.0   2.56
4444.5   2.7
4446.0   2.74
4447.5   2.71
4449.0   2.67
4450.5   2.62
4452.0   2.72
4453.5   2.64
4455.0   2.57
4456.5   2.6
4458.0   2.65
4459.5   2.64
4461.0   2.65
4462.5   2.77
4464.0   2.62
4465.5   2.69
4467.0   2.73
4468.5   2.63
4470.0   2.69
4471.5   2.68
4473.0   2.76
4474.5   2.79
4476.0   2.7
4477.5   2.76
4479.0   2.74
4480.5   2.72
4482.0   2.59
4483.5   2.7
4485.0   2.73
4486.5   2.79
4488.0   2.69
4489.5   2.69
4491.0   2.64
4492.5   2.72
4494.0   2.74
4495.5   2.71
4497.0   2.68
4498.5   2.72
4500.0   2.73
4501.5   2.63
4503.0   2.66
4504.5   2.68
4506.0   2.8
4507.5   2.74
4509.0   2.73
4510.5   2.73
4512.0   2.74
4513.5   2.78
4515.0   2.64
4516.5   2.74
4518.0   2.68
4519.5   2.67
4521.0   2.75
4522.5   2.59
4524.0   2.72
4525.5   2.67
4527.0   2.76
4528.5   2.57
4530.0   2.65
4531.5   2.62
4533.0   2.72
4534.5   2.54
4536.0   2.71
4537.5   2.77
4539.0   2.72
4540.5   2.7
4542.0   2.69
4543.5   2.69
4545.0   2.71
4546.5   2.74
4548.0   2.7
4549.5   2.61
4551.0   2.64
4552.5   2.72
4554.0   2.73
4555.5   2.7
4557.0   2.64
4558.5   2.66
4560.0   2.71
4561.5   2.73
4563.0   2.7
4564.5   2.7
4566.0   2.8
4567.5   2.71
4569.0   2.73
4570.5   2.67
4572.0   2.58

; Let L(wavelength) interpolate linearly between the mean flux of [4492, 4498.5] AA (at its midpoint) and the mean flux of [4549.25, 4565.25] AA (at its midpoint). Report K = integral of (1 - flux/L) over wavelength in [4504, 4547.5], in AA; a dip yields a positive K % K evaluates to 0.0 AA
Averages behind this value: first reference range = 2.71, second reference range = 2.69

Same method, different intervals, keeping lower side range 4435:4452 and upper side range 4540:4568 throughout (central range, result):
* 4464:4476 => -0.1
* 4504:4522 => -0.2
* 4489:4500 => -0.1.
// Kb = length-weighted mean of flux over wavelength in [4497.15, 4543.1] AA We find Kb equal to 2.69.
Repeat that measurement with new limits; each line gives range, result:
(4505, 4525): 2.72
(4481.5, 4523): 2.7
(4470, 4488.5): 2.72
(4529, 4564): 2.69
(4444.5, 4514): 2.7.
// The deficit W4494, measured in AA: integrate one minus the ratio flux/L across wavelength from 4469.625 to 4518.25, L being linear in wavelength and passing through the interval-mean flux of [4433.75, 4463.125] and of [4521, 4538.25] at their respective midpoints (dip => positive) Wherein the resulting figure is -0.8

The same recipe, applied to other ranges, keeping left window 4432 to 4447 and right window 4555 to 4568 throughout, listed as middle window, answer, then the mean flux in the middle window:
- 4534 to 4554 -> 0.1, 2.69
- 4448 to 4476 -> 0.2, 2.67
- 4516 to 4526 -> 0.0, 2.69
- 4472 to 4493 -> -0.1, 2.72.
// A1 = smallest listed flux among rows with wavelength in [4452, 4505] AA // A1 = 2.57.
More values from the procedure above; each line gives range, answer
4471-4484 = 2.59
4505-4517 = 2.64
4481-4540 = 2.54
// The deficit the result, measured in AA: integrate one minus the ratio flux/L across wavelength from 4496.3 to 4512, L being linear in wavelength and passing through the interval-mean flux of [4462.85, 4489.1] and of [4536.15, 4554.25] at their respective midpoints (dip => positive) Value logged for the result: 0.0 AA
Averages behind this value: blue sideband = 2.71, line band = 2.71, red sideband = 2.7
